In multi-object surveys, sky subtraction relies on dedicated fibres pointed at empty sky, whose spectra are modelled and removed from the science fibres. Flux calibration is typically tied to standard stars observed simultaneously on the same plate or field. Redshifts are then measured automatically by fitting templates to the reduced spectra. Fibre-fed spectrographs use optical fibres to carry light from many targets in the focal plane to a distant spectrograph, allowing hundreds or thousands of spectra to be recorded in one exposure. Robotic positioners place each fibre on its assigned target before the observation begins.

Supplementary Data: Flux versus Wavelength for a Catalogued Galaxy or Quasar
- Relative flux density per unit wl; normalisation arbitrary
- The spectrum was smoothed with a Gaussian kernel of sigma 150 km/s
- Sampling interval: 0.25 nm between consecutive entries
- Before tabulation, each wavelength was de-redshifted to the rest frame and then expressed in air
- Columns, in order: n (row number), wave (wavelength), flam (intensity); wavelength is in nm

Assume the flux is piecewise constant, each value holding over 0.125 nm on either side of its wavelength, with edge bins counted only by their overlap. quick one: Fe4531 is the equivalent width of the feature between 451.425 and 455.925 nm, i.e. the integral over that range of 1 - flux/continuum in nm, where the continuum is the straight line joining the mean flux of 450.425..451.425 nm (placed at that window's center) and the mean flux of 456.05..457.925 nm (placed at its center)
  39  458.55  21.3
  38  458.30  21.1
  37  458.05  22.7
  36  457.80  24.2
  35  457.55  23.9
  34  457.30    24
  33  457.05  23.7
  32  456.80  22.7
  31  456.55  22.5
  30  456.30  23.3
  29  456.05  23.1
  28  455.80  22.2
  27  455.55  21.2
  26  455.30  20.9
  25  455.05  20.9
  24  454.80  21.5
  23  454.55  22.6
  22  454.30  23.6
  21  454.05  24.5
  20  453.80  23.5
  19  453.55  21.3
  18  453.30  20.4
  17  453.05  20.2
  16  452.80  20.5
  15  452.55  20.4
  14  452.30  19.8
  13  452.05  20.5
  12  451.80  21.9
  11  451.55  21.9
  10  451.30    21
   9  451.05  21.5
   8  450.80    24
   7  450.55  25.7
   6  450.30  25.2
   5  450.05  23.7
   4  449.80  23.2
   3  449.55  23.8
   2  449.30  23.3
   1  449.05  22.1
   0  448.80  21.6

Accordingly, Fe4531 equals 0.33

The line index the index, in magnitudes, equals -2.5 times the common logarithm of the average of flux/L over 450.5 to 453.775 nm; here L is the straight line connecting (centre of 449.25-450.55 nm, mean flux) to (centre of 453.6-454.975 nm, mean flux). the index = 0.100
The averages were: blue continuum 24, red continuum 23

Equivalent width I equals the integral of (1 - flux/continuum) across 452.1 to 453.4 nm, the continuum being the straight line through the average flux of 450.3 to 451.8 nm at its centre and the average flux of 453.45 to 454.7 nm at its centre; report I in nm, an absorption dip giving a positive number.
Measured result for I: 0.16 nm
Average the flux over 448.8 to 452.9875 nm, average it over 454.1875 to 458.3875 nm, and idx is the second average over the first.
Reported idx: 1.01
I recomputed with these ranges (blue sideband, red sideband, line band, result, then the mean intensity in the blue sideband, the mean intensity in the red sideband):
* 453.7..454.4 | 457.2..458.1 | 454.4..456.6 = 0.17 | 23.9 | 23.8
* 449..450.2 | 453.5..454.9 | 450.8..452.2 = 0.10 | 23.3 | 22.9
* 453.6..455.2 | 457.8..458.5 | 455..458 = -0.04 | 22.7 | 22.2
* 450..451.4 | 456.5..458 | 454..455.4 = 0.08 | 23.6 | 23.5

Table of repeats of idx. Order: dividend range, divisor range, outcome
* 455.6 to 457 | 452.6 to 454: 1.07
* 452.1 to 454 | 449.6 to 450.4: 0.88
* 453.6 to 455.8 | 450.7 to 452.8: 1.05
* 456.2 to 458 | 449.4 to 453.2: 1.06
